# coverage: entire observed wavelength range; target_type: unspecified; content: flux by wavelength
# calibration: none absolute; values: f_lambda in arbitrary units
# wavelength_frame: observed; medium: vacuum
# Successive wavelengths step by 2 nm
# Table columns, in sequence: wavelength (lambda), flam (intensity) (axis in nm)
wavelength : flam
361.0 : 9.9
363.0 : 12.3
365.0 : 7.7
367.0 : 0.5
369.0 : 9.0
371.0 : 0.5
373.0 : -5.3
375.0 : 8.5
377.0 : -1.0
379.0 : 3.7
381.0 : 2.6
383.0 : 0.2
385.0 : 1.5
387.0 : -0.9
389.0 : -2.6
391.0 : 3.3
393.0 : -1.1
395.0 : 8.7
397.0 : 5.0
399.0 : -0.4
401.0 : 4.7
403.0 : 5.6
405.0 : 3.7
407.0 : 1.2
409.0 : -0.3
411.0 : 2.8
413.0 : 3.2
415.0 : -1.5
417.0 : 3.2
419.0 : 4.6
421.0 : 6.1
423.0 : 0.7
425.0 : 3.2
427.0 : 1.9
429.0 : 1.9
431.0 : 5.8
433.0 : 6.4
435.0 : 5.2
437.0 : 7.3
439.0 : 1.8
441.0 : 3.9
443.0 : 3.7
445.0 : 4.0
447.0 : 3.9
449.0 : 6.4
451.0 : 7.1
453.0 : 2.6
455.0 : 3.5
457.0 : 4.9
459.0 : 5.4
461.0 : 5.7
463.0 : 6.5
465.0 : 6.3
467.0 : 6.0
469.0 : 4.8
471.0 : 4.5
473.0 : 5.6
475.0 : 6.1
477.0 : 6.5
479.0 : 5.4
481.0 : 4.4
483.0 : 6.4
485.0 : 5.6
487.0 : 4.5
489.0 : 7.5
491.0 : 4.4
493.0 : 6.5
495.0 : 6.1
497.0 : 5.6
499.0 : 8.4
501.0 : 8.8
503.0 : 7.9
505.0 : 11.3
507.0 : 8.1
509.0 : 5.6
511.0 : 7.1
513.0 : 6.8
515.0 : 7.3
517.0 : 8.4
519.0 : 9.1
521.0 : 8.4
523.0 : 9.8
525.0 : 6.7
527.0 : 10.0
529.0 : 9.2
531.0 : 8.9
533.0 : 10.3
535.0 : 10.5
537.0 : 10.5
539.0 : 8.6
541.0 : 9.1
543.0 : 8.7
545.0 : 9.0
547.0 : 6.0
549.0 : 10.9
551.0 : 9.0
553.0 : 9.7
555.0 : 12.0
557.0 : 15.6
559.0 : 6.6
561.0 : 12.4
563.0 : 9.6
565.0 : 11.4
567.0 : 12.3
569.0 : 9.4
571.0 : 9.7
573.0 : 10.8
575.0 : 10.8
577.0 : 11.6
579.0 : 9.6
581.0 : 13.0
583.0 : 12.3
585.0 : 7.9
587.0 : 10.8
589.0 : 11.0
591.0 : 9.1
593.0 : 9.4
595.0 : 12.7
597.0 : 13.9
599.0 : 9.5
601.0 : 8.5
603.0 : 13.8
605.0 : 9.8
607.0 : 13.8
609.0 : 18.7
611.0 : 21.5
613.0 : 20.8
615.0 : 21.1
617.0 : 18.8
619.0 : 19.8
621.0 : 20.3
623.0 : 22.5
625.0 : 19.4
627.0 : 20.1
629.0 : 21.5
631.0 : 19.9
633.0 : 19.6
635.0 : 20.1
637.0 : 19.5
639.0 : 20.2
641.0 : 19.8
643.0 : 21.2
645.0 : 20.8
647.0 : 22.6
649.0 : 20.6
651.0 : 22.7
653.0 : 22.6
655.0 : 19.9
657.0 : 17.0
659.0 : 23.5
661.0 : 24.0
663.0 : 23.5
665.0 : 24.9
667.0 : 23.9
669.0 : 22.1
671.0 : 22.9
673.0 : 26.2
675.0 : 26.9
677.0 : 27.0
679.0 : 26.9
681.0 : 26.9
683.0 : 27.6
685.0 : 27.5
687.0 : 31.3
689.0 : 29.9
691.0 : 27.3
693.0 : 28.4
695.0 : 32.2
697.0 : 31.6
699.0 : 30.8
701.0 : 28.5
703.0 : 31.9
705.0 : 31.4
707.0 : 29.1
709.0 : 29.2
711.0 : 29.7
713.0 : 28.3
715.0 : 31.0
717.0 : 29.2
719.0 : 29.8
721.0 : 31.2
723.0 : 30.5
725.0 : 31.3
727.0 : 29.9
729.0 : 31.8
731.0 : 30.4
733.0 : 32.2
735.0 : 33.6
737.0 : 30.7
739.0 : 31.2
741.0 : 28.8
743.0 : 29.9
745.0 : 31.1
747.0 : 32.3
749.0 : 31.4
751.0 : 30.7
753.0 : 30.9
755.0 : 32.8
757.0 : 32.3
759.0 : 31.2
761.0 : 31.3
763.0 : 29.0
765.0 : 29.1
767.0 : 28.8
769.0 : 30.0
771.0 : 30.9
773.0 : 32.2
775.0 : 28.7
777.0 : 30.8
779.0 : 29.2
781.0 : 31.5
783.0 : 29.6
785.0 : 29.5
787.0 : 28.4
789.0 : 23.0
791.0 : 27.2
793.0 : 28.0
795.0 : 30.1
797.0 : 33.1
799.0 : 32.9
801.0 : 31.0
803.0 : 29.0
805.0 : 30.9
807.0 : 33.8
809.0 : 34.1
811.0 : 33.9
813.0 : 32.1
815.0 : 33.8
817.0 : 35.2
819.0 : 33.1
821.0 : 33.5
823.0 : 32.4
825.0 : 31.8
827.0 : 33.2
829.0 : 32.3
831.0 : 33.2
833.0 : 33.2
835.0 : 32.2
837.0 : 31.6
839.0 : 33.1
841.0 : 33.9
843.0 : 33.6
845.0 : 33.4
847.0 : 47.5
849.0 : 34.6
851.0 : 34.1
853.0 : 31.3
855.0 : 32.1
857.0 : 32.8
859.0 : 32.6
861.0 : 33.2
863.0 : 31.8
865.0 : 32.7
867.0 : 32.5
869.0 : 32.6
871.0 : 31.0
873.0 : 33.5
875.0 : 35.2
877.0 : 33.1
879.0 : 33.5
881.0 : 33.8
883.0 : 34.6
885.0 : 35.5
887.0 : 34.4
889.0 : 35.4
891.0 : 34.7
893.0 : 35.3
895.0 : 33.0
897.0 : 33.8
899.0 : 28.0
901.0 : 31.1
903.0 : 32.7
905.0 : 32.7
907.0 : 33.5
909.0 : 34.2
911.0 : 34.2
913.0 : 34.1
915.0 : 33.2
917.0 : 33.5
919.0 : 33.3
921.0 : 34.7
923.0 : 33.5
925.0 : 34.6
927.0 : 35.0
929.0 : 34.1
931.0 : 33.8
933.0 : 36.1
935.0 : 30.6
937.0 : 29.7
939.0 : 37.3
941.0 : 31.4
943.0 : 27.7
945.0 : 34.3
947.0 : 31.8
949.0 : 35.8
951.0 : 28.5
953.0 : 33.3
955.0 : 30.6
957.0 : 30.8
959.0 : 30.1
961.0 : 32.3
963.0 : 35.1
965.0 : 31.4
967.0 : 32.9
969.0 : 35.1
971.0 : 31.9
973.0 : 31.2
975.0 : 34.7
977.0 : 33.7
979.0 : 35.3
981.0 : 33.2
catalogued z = 0.525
